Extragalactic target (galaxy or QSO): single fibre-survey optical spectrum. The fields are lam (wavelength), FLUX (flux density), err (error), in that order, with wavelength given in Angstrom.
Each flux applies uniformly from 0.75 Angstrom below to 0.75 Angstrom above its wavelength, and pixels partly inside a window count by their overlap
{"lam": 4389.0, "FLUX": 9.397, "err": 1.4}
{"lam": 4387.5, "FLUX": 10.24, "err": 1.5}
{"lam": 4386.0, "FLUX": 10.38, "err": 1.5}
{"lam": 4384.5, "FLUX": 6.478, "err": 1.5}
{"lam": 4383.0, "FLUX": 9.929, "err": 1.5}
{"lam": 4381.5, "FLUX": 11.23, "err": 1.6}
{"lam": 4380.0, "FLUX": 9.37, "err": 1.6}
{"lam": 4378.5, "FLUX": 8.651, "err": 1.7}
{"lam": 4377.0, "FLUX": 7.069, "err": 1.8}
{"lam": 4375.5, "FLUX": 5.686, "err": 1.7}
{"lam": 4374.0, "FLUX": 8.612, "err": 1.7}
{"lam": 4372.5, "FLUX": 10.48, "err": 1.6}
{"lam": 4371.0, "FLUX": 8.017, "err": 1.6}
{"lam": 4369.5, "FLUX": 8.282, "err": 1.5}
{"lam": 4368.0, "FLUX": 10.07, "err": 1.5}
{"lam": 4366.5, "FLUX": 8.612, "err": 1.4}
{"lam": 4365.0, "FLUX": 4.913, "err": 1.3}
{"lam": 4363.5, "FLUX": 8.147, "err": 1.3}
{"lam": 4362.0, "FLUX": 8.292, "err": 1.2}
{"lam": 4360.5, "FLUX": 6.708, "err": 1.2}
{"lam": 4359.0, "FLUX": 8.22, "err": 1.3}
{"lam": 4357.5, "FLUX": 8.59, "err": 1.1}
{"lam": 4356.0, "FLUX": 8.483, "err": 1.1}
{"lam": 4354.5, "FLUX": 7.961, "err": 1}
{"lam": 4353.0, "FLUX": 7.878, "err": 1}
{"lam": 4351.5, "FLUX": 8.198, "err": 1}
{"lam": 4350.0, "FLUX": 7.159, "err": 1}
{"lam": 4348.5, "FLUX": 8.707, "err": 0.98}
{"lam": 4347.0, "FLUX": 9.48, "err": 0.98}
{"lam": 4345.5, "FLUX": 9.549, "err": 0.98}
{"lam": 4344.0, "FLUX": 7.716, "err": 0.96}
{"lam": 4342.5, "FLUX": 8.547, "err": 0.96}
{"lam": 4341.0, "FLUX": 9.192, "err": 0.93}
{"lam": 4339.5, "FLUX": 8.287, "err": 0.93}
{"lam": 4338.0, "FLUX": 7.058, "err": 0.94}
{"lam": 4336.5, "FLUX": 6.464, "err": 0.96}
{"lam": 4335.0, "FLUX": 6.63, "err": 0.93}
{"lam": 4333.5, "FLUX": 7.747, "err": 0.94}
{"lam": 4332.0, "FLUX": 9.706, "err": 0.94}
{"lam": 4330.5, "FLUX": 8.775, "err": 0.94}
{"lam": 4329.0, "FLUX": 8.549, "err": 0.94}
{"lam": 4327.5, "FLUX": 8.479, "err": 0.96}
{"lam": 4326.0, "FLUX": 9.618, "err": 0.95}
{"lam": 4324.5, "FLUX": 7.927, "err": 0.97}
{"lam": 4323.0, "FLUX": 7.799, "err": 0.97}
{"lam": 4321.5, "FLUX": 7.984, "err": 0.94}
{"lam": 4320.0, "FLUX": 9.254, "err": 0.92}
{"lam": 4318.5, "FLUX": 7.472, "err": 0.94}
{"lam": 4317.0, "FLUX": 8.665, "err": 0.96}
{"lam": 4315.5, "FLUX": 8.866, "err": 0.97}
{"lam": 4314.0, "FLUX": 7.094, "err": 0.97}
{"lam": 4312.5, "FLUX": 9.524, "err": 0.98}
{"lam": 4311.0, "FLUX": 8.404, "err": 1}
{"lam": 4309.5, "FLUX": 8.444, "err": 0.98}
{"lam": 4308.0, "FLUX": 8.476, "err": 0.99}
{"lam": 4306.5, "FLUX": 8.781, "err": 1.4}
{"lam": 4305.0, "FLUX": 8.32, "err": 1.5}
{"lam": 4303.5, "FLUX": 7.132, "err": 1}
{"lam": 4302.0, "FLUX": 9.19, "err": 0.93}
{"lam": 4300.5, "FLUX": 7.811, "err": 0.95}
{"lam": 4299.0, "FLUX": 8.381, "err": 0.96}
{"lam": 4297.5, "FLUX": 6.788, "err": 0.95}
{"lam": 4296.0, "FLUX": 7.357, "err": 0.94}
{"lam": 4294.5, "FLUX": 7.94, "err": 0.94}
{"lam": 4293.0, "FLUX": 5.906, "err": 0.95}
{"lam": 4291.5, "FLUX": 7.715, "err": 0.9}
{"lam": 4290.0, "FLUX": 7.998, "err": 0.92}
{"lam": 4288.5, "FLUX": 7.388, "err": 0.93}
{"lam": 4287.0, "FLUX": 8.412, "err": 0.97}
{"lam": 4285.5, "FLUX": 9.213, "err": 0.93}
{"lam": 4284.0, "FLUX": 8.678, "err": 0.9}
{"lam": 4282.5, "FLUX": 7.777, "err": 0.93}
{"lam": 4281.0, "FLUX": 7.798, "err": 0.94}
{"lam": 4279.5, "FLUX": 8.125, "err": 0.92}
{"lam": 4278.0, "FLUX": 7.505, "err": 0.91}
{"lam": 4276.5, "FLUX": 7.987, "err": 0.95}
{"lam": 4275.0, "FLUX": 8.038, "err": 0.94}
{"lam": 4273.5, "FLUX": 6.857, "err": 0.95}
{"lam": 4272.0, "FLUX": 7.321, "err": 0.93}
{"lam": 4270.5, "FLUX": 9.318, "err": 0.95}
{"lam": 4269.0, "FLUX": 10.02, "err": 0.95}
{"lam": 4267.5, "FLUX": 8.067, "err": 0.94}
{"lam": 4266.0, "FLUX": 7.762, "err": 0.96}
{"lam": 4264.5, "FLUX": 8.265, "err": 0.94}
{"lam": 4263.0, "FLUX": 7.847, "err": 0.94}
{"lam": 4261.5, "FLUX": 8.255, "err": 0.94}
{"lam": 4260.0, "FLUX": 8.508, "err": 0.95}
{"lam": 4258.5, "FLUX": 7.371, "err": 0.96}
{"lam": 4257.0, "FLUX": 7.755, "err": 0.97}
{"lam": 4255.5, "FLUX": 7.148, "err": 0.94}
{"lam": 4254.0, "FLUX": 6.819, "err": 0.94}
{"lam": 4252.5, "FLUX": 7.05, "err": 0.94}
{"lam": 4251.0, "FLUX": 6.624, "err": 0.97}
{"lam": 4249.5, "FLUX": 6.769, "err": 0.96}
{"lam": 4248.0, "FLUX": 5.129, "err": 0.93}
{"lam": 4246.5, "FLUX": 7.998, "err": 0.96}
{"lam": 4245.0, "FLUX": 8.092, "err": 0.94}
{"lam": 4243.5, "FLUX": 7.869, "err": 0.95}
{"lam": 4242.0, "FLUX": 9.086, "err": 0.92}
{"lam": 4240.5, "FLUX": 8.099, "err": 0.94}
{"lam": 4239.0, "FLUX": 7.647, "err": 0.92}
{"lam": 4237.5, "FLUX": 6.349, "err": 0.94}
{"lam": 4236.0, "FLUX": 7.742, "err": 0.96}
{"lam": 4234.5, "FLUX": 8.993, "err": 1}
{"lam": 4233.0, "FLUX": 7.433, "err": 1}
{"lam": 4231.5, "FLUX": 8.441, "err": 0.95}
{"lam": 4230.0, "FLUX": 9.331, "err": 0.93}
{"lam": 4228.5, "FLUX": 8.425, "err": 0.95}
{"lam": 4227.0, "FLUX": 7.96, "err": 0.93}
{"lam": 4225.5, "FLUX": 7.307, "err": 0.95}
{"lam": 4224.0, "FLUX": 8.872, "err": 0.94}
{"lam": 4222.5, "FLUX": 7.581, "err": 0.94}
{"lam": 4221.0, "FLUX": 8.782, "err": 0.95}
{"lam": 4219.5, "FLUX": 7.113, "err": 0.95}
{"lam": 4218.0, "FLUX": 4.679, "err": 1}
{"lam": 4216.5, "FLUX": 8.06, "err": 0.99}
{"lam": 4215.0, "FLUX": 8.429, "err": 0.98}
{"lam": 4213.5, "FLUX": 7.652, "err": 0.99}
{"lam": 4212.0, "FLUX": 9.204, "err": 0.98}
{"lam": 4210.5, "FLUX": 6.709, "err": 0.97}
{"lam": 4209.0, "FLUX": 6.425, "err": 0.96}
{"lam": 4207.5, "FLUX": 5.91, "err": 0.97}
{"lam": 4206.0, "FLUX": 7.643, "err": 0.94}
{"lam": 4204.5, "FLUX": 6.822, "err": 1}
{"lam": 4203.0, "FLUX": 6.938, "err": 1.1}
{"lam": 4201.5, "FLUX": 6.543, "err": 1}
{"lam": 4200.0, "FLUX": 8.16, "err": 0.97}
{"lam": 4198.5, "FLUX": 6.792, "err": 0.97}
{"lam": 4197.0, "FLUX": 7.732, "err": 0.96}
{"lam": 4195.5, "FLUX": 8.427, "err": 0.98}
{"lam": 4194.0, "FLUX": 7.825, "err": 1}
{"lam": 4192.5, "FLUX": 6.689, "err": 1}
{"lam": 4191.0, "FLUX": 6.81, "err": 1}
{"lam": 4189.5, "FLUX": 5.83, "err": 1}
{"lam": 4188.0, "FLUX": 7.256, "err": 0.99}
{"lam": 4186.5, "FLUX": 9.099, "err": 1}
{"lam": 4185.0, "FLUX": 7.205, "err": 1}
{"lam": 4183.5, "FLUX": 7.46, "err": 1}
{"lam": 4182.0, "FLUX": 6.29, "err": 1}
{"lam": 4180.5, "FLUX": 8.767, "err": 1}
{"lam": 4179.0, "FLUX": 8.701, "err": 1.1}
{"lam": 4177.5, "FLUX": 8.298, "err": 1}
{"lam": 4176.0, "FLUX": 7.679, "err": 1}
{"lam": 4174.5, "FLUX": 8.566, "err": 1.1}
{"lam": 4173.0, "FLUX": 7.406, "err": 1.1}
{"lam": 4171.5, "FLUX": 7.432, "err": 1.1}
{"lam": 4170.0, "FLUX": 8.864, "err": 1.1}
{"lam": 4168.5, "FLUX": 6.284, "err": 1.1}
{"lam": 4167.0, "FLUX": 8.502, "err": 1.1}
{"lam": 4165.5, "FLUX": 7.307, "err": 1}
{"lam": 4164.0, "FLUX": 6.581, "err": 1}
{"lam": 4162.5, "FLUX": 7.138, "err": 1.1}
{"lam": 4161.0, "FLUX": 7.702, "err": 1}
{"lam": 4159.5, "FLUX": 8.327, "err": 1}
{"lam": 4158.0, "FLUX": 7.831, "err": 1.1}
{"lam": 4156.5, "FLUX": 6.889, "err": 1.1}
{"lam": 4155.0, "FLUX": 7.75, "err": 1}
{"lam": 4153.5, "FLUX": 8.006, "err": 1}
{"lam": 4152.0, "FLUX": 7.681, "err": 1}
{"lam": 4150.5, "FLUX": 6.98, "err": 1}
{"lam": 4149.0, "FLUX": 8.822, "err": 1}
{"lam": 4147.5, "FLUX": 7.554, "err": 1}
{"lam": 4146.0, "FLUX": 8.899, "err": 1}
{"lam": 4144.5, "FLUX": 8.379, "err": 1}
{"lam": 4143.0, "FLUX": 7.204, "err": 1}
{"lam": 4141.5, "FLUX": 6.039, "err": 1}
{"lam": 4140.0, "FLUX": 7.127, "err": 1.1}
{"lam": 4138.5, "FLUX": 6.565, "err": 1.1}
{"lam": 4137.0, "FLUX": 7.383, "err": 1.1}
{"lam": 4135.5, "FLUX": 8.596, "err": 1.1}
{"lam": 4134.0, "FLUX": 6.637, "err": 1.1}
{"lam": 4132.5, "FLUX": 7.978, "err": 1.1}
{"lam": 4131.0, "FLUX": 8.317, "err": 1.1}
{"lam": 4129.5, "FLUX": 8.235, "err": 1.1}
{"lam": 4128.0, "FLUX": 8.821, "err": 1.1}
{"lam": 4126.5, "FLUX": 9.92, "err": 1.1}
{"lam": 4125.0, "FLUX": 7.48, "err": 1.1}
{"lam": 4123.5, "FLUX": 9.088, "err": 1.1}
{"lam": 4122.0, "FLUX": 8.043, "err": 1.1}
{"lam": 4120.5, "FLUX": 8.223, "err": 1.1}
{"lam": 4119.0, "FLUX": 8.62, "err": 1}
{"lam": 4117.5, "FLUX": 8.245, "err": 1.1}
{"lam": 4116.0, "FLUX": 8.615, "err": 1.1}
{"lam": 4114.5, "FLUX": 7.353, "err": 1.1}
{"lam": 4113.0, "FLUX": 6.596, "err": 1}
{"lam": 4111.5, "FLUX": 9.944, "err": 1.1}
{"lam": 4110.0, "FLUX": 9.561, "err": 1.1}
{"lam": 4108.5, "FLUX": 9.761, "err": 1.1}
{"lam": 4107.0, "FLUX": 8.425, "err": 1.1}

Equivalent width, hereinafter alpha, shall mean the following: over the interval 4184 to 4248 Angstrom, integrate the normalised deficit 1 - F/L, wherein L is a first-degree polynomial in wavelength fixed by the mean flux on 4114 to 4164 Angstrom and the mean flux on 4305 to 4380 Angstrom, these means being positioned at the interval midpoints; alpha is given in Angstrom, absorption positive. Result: 3.41 Angstrom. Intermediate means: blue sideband 7.88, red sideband 8.24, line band 7.59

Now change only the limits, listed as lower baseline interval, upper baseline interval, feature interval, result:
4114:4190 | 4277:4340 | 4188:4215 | 2.3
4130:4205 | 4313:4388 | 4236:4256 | 1.5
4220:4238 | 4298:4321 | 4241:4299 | 3.4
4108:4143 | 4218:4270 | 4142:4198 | 2.3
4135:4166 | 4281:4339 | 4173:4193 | 0.2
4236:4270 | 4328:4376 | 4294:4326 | -1.0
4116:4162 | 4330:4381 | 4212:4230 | 0.4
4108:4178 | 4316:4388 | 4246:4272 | 1.6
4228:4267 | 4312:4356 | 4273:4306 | 0.6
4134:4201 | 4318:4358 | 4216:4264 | 1.3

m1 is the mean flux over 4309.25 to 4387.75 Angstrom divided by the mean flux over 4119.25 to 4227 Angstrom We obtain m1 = 1.09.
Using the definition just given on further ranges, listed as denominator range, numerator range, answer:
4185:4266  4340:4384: 1.11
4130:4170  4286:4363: 1.07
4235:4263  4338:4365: 1.09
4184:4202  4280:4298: 1.05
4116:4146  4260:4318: 1.01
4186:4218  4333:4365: 1.09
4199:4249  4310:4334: 1.12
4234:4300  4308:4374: 1.07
